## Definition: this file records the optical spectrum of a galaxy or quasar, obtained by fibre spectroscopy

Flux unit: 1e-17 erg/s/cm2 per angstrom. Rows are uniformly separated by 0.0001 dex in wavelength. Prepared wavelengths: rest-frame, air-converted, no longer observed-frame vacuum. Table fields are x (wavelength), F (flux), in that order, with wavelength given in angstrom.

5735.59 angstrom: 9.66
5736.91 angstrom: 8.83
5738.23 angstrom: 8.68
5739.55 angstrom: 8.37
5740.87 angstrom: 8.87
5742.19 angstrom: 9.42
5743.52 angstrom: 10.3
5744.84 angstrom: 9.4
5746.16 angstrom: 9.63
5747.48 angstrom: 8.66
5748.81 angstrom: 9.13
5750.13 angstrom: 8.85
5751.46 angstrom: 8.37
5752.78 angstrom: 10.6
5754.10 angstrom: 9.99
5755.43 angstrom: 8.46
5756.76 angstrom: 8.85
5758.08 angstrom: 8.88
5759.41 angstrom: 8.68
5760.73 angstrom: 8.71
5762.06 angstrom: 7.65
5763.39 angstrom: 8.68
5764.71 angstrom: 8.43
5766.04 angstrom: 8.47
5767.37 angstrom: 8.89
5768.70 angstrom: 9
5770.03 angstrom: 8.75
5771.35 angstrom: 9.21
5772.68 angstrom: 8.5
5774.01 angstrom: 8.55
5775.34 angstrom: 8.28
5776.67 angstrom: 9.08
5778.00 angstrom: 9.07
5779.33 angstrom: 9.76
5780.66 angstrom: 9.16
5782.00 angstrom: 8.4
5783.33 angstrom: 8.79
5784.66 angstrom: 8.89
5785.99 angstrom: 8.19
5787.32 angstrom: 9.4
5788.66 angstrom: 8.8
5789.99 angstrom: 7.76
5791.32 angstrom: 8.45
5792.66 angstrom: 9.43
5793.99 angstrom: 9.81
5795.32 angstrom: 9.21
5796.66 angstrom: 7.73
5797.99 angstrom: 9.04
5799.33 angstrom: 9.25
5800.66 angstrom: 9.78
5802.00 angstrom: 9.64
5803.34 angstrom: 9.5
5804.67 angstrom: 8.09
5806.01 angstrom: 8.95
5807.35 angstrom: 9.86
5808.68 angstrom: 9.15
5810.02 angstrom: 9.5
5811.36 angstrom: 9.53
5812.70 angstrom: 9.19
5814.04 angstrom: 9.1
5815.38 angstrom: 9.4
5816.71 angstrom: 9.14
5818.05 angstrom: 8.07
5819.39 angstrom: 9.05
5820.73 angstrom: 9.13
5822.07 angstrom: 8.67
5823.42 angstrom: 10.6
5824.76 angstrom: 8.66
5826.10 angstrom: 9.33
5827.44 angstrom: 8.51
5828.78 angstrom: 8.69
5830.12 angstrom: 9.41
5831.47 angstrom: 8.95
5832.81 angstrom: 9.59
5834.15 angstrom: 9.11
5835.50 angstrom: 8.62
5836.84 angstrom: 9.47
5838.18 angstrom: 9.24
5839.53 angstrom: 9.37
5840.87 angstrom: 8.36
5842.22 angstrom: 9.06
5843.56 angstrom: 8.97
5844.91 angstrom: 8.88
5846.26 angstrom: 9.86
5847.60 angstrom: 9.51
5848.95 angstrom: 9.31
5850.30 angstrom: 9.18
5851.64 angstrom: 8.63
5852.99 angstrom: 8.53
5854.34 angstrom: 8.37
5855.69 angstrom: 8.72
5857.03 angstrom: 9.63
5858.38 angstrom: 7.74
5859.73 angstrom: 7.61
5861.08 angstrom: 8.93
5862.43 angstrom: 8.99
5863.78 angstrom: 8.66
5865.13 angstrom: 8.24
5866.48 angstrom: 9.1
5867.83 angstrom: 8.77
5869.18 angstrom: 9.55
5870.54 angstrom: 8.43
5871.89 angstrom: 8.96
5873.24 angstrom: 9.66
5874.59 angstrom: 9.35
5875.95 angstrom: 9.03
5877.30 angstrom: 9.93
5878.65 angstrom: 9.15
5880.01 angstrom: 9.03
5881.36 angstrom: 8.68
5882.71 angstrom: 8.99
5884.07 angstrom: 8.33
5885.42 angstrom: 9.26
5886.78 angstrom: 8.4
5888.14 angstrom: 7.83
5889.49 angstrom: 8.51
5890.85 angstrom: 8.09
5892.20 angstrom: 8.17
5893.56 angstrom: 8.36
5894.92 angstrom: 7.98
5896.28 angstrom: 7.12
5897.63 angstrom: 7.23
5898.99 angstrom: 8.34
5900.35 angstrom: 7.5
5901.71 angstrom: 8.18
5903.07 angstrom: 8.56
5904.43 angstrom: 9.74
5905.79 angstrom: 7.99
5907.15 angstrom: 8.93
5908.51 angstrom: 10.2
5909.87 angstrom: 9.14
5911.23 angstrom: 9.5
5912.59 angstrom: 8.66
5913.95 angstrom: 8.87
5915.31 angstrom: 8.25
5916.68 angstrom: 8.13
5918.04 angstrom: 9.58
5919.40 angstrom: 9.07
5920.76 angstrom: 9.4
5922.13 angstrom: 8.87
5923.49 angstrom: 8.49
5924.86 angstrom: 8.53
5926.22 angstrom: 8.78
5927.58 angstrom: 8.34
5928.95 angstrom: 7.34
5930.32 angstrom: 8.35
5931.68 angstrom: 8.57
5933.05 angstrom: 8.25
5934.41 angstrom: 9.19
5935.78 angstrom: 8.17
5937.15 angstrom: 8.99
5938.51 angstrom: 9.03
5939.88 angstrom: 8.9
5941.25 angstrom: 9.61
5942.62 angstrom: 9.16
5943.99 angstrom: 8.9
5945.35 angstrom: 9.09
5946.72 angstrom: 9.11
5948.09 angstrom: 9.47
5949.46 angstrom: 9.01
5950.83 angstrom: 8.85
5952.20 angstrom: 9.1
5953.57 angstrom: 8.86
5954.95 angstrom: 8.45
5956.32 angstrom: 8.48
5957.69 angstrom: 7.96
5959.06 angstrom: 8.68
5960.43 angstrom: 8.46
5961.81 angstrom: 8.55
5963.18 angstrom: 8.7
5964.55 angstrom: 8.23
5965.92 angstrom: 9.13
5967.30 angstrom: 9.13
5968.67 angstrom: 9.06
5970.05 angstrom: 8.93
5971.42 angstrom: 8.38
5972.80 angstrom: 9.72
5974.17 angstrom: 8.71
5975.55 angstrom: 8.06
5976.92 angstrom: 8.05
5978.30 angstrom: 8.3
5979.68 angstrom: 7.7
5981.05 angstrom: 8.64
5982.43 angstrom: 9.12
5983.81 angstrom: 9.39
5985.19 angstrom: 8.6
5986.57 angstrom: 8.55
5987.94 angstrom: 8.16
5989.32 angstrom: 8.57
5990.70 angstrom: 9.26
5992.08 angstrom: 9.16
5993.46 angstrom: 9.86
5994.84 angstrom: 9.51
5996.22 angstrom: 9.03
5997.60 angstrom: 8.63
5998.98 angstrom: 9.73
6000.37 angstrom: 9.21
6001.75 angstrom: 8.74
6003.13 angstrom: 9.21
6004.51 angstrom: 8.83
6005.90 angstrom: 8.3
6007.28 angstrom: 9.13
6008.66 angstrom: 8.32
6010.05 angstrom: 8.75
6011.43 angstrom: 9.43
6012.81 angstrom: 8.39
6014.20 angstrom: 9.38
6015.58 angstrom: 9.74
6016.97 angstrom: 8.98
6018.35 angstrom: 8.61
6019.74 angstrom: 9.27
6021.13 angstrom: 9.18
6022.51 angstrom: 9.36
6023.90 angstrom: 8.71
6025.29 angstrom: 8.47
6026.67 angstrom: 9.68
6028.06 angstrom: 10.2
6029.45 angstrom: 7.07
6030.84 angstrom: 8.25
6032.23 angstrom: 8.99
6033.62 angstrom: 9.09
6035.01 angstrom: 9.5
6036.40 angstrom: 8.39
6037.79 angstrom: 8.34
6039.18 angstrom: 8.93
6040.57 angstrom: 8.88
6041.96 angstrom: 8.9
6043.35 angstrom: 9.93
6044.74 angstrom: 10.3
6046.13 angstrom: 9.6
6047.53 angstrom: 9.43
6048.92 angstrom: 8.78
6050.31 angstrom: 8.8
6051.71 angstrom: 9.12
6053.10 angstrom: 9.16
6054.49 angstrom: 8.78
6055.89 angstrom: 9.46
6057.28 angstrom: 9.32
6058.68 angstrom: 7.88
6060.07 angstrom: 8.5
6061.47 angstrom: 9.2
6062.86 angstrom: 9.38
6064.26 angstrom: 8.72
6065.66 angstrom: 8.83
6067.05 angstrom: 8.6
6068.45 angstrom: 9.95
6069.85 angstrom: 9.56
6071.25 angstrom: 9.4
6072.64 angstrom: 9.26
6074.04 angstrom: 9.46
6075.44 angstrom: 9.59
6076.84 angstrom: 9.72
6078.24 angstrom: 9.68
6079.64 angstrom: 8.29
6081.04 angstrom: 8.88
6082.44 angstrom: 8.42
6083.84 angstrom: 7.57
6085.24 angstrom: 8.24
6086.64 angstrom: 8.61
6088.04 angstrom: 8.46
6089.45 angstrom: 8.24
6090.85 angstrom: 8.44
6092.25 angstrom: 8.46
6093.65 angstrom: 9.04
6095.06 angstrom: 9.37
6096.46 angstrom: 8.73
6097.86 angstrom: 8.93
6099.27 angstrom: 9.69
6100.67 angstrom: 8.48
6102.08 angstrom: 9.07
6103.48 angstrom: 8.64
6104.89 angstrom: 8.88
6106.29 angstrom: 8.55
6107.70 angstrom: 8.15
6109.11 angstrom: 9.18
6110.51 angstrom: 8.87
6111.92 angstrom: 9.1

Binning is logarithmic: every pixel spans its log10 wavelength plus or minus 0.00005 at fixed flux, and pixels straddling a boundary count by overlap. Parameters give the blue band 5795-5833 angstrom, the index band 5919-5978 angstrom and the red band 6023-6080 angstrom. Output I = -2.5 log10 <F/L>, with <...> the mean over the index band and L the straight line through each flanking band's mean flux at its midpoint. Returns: 0.04 mag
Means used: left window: 9.12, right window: 9.08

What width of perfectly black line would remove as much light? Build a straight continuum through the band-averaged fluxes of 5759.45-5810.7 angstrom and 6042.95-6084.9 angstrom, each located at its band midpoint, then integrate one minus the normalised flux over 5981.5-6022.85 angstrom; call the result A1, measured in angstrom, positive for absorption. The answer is 0.2 angstrom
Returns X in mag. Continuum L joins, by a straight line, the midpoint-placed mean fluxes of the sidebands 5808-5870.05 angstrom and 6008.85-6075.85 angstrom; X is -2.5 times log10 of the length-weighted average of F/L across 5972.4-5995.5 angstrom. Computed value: 0.03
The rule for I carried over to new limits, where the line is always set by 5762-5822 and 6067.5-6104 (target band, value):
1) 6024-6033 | 0.019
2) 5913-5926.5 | 0.017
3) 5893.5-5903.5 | 0.139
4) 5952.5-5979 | 0.038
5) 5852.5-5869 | 0.037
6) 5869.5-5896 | 0.026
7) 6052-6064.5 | -0.002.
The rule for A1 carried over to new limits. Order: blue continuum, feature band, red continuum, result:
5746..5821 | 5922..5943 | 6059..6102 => 0.7 angstrom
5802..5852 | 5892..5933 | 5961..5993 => 1.6 angstrom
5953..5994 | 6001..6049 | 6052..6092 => -1.1 angstrom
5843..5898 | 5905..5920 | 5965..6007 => -0.3 angstrom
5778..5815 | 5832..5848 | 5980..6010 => -0.2 angstrom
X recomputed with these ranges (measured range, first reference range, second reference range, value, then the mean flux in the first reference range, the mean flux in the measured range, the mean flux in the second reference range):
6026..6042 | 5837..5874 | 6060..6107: 0.008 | 8.91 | 8.85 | 8.91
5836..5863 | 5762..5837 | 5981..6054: 0.008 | 8.98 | 8.92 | 9.01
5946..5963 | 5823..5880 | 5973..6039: 0.021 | 9.01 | 8.74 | 8.87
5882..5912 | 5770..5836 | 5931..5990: 0.048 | 9.02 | 8.47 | 8.74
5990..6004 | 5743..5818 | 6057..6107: -0.037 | 8.99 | 9.23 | 8.89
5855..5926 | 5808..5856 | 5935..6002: 0.034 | 9.08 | 8.7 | 8.84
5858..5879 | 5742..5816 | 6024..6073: 0.015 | 9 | 8.89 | 9.04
